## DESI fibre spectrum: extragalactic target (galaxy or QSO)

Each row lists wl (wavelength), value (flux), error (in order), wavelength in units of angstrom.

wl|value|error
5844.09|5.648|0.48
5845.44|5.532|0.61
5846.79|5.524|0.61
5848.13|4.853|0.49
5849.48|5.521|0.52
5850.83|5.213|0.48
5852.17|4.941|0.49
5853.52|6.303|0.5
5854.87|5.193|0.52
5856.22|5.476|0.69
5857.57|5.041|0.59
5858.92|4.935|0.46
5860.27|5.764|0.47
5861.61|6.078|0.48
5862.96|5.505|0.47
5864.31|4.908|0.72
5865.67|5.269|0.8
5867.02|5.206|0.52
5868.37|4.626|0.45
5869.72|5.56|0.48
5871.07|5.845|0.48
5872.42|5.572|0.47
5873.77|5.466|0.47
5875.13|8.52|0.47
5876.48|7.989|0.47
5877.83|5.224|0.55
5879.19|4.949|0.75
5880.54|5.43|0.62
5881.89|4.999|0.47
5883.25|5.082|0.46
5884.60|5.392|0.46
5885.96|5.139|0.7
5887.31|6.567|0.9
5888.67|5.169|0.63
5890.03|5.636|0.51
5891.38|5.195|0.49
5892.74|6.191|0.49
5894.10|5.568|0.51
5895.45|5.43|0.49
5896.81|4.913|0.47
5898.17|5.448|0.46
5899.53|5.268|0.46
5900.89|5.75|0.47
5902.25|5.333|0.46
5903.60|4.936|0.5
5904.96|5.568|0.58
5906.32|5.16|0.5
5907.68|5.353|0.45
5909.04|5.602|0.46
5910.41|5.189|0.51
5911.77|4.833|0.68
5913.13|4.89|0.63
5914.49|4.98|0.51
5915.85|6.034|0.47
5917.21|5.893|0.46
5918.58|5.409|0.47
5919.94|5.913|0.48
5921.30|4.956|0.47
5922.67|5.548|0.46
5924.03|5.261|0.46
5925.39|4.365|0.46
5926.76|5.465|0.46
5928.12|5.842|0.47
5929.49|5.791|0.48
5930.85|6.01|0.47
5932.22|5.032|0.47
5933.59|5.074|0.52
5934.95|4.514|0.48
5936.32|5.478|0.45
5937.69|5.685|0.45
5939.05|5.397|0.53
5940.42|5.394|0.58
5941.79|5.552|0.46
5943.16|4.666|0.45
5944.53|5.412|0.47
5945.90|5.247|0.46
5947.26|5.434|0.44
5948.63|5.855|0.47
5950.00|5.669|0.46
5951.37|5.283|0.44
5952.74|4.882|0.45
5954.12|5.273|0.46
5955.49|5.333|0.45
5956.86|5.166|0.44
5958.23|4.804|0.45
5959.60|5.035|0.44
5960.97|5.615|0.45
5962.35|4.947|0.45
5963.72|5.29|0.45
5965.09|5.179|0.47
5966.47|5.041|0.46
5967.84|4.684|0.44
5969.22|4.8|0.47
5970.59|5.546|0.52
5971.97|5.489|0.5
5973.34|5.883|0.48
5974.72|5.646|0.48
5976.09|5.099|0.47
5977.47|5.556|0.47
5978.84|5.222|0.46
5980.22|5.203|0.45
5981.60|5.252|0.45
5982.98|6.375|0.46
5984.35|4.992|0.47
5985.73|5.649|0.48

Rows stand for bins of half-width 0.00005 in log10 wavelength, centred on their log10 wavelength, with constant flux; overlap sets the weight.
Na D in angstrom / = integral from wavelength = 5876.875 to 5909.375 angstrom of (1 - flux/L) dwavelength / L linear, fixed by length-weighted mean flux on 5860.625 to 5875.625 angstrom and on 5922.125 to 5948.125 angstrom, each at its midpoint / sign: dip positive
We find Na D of 0.7 angstrom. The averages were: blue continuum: 5.66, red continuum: 5.33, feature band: 5.41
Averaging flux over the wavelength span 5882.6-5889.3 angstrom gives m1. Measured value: 5.47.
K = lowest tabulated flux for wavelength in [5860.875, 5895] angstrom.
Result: 4.626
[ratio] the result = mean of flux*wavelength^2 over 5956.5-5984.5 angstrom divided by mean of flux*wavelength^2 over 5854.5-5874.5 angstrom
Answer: 1.02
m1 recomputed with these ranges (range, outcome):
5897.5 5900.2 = 5.35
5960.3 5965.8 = 5.25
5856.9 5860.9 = 5.24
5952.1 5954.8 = 5.06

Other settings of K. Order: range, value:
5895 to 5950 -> 4.365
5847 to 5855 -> 4.853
